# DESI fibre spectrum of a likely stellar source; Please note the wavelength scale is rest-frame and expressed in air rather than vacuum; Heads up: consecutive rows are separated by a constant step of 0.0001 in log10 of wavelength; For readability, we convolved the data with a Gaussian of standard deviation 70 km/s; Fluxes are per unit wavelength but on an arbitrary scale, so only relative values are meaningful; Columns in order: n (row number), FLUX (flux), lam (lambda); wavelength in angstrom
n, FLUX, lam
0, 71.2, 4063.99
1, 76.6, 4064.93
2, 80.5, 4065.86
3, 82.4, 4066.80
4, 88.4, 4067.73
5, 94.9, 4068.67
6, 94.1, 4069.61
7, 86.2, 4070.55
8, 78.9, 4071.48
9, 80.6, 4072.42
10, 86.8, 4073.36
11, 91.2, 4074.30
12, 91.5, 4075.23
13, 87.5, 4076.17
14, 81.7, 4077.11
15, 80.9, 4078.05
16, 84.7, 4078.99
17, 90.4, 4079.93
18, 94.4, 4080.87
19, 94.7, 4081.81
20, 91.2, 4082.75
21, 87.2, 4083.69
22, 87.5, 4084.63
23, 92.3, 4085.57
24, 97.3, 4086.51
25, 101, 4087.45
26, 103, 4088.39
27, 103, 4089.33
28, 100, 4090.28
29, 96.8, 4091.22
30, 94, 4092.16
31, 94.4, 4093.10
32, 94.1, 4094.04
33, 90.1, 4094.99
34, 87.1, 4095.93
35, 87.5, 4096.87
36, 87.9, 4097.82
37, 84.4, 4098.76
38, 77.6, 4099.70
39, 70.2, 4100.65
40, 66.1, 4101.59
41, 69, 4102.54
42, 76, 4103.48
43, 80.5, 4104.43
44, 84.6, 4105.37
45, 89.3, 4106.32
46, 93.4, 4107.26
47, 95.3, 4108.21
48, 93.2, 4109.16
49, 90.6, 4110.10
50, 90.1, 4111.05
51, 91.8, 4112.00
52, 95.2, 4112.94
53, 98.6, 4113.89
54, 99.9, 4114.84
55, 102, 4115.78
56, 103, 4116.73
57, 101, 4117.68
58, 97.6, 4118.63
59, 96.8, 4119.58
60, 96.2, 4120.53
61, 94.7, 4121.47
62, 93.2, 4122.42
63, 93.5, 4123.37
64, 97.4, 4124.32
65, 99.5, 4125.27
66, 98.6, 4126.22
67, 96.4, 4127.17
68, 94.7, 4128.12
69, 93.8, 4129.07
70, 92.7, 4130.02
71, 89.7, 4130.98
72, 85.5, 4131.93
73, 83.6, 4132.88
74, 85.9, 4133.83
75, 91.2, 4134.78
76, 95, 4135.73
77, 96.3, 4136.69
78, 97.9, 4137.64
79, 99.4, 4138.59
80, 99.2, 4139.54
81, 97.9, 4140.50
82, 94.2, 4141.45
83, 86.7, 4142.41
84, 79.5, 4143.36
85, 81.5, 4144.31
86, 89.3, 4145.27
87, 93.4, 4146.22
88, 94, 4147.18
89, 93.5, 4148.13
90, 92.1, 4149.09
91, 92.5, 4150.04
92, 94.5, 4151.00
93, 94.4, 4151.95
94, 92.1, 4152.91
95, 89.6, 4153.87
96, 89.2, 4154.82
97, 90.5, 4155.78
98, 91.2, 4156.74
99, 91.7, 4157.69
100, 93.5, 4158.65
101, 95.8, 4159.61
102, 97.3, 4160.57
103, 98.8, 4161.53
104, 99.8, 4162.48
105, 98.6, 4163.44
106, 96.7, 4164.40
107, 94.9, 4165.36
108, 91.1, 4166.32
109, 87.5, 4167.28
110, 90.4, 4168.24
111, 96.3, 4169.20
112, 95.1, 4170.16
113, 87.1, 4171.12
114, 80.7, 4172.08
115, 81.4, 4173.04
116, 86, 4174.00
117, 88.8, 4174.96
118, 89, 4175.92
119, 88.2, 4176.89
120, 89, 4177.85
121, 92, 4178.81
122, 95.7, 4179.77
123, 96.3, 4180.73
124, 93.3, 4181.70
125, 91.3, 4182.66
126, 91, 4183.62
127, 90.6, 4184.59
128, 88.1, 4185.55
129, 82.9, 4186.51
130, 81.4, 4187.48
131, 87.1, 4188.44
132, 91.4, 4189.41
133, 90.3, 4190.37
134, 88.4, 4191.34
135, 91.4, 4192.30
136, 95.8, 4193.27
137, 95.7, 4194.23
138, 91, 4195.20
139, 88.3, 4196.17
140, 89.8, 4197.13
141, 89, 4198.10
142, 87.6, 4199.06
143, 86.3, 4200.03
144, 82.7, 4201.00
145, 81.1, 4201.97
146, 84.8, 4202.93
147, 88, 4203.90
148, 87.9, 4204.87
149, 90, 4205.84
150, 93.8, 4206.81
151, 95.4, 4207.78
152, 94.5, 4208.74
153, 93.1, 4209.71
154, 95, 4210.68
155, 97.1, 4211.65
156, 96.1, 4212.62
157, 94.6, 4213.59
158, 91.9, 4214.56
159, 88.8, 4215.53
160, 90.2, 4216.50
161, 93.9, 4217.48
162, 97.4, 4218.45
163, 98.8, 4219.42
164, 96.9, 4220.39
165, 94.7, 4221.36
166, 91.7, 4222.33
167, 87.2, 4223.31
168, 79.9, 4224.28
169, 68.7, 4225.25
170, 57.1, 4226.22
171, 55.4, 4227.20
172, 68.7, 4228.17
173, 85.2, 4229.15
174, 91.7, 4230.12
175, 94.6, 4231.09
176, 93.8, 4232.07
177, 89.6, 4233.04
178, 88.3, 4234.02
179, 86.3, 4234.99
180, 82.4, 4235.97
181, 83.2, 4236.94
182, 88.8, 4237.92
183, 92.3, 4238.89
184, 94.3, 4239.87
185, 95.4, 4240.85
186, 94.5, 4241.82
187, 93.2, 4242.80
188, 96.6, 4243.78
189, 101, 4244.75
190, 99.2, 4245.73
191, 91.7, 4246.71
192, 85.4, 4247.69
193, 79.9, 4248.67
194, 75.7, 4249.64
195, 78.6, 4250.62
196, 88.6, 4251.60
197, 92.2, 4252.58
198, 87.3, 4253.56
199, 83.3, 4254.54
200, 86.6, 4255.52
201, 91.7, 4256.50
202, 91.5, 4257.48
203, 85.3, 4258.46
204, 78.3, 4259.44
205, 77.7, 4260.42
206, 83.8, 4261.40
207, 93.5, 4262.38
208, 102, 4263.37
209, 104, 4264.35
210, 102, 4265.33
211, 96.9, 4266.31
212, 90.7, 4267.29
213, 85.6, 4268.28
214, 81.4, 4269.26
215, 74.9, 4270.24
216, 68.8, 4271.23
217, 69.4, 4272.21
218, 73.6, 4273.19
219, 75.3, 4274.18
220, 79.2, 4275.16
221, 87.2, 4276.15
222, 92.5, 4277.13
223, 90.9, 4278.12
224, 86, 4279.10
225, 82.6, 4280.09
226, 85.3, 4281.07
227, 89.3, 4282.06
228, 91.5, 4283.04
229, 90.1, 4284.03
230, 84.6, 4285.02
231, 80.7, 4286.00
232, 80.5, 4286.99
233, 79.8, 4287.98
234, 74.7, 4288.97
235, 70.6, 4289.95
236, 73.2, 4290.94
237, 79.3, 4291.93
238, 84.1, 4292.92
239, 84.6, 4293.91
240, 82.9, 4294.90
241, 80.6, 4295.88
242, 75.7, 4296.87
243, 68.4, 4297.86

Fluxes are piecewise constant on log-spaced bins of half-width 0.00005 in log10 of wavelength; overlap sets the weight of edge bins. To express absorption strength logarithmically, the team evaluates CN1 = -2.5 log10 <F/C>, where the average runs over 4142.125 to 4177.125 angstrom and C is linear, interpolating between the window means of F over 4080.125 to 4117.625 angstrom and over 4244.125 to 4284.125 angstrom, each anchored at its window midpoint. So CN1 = -0.02 mag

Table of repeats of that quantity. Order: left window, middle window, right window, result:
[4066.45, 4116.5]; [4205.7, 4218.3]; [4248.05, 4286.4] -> -0.082 mag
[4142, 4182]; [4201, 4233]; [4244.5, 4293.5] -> 0.002 mag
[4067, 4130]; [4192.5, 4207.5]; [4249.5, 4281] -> -0.014 mag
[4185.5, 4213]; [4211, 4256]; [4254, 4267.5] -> 0.027 mag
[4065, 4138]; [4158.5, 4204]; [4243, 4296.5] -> -0.027 mag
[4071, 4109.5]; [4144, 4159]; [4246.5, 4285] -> -0.050 mag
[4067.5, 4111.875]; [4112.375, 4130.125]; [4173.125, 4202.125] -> -0.098 mag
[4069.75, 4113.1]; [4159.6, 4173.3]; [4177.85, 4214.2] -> -0.035 mag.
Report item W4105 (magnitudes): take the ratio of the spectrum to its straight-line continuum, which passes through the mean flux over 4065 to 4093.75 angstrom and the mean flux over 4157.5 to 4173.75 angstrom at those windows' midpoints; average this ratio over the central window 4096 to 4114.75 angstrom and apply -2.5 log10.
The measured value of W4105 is 0.07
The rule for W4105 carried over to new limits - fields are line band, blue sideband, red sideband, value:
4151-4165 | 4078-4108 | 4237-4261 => -0.07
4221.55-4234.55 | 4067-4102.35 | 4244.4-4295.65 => 0.06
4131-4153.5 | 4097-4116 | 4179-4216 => -0.04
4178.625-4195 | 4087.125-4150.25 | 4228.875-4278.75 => -0.01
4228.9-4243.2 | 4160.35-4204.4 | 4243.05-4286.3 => -0.03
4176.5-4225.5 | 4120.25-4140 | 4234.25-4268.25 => 0.01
